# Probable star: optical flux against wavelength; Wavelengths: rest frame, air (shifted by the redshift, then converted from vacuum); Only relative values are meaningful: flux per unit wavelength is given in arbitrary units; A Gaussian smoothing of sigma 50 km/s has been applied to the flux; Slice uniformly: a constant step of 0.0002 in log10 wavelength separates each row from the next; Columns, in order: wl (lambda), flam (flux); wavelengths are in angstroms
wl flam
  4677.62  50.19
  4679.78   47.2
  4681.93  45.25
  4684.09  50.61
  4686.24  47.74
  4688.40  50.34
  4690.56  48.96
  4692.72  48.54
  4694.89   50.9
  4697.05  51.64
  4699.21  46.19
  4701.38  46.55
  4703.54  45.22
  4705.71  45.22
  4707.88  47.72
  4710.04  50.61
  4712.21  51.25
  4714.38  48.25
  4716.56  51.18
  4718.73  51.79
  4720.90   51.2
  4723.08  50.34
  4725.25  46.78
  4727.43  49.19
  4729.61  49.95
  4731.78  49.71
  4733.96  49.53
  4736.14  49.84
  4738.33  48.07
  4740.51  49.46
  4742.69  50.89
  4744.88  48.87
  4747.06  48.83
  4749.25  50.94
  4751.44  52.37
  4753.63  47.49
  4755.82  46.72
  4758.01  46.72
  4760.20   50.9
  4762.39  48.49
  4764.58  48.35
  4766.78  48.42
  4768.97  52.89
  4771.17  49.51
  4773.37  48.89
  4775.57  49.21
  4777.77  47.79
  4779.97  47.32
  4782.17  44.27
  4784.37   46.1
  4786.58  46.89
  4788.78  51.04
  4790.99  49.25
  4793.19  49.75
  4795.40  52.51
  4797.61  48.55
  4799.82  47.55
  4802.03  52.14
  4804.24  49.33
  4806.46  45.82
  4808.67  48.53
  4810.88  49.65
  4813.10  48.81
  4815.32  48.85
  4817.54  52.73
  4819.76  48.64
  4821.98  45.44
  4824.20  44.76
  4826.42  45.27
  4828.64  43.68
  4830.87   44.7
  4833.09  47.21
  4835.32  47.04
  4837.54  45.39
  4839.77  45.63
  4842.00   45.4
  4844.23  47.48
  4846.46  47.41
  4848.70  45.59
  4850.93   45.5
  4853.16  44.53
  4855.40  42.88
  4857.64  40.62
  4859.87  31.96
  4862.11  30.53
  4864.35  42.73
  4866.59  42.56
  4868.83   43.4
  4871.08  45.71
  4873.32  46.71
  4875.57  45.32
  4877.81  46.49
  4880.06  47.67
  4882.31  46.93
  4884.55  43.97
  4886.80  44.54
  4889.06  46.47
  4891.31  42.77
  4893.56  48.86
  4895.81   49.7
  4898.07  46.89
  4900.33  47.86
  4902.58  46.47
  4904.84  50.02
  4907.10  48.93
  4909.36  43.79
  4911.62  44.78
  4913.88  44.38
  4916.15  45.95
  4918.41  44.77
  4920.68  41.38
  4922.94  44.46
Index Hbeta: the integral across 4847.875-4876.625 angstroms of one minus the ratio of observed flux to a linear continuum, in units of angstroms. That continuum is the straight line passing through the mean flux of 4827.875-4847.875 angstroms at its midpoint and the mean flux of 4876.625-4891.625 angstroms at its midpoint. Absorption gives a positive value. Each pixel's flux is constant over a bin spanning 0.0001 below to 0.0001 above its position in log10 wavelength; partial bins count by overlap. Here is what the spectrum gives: 2.34 angstroms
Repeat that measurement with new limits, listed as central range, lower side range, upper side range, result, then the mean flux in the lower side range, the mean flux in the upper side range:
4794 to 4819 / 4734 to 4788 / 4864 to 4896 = -1.0 angstroms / 48.7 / 45.5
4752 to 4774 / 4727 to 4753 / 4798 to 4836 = 0.1 angstroms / 49.8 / 47.7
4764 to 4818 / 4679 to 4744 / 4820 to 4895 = -2.8 angstroms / 49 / 44.5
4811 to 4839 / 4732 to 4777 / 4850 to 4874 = -1.8 angstroms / 49.3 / 41.4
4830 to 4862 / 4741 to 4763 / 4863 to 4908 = 2.1 angstroms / 49.2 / 46.1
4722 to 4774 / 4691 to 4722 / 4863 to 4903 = -1.1 angstroms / 49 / 45.7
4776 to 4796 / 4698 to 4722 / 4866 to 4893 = -0.5 angstroms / 48.7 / 45.3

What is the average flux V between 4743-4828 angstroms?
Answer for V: 48.7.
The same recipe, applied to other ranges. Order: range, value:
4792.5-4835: 48.1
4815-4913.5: 45.3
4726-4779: 49.3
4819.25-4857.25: 45.5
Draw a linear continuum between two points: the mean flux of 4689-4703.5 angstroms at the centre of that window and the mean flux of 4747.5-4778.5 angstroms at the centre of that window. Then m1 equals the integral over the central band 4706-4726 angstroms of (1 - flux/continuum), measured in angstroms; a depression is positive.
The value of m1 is -0.4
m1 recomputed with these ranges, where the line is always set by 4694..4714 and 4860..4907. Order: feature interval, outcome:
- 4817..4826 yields -0.2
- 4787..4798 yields -0.8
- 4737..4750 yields -0.5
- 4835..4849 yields -0.1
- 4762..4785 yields -0.6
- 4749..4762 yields -0.4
